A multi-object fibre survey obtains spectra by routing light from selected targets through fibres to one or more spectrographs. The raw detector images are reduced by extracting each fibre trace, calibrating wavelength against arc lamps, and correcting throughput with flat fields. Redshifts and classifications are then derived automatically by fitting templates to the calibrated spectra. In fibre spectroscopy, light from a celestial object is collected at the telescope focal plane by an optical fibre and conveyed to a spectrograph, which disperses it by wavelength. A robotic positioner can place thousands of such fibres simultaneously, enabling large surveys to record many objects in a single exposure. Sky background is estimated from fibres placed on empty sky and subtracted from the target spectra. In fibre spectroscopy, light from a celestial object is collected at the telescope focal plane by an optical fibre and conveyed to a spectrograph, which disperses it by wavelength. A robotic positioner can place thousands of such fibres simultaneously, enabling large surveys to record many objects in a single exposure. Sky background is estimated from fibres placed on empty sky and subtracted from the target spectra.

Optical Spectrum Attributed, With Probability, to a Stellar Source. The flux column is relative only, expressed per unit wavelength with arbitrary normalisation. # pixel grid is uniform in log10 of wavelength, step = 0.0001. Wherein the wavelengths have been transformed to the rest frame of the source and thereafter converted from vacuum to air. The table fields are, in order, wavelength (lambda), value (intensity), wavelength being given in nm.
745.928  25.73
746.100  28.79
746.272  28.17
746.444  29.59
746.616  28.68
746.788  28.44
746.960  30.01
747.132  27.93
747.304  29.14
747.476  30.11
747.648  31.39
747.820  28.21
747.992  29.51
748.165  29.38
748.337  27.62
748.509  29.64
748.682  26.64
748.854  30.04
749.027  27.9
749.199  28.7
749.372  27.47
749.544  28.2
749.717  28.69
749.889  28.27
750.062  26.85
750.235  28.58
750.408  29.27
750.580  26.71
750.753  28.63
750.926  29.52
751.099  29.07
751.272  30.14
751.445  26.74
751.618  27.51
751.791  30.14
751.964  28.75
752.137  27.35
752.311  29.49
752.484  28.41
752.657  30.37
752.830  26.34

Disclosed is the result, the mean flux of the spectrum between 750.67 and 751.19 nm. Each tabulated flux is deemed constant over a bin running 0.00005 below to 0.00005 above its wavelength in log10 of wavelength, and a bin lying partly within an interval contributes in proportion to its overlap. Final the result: 29.1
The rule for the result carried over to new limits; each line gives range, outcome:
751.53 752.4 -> 28.6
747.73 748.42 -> 28.7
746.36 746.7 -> 29.1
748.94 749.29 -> 28.2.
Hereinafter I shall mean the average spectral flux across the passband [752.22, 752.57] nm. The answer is 28.9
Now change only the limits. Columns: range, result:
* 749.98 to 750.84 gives 28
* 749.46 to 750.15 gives 28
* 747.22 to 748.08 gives 29.7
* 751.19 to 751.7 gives 28.1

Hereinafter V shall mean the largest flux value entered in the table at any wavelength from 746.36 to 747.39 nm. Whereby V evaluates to 30.01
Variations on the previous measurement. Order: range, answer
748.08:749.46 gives 30.04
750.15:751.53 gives 30.14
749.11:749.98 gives 28.7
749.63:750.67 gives 29.27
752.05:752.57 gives 29.49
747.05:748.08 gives 31.39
